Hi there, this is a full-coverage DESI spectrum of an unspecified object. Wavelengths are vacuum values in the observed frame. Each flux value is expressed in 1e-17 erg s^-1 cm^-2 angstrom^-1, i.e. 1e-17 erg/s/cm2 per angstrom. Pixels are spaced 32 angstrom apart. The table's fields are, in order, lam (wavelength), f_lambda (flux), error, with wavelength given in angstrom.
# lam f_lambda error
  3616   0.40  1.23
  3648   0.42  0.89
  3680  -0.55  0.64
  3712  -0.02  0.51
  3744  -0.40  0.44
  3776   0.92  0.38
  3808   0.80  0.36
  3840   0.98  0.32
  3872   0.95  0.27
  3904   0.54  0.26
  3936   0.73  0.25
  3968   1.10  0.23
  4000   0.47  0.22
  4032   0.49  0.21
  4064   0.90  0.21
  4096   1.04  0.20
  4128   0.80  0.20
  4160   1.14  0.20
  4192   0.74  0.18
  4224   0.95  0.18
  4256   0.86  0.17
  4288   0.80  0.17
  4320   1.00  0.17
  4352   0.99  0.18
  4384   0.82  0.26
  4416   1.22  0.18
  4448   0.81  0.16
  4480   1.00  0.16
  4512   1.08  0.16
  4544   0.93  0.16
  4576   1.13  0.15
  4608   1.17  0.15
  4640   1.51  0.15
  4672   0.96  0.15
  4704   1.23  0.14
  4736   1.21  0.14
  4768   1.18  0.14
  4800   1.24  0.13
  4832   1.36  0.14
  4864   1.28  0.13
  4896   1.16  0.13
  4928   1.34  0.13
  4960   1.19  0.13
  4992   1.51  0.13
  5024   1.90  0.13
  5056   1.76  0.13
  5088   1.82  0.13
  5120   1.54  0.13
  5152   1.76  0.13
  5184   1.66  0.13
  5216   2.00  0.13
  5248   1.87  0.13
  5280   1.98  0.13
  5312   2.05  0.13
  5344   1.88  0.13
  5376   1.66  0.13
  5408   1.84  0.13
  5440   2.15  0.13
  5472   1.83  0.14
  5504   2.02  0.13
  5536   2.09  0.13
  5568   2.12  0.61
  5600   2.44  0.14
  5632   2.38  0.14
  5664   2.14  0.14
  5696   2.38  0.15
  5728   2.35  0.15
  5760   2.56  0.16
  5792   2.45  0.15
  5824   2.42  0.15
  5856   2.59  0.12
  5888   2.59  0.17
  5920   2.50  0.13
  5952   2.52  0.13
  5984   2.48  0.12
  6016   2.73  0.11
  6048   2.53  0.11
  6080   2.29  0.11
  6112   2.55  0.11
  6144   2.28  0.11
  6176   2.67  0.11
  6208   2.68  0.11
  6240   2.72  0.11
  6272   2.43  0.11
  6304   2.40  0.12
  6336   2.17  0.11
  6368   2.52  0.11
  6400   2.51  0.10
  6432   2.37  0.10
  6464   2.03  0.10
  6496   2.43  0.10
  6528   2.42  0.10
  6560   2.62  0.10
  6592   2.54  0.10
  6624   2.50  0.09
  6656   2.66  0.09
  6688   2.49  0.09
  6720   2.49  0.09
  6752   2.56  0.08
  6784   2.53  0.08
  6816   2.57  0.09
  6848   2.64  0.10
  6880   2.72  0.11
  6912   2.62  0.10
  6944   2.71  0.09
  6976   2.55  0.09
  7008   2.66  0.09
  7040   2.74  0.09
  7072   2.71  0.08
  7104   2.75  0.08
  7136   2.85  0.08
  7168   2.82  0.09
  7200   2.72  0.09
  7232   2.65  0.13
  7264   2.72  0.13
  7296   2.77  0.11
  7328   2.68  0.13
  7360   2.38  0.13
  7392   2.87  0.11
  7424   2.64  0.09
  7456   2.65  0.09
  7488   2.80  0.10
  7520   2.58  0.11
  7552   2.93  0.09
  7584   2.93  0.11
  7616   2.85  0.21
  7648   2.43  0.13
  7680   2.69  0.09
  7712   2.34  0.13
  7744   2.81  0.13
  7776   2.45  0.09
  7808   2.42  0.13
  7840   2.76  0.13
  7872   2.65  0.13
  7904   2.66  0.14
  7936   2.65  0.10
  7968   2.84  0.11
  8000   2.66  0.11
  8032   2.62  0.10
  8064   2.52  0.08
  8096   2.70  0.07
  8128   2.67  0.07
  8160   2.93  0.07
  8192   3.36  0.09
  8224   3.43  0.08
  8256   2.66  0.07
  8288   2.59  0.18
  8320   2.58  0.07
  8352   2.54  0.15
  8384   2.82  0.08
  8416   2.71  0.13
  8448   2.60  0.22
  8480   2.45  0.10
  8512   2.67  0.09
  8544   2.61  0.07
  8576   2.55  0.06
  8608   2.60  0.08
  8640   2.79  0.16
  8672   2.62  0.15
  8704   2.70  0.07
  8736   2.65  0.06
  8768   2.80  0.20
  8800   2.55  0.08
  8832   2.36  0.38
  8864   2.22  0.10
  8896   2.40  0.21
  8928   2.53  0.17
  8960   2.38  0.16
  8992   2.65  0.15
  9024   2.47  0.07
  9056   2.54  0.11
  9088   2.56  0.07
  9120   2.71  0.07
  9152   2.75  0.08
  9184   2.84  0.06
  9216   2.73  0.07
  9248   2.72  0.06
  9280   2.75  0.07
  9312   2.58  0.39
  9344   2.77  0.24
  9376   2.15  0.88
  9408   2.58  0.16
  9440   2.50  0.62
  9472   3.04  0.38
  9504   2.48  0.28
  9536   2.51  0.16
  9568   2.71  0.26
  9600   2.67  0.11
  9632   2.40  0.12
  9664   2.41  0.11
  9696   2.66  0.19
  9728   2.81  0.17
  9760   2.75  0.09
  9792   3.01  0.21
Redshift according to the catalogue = 0.247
